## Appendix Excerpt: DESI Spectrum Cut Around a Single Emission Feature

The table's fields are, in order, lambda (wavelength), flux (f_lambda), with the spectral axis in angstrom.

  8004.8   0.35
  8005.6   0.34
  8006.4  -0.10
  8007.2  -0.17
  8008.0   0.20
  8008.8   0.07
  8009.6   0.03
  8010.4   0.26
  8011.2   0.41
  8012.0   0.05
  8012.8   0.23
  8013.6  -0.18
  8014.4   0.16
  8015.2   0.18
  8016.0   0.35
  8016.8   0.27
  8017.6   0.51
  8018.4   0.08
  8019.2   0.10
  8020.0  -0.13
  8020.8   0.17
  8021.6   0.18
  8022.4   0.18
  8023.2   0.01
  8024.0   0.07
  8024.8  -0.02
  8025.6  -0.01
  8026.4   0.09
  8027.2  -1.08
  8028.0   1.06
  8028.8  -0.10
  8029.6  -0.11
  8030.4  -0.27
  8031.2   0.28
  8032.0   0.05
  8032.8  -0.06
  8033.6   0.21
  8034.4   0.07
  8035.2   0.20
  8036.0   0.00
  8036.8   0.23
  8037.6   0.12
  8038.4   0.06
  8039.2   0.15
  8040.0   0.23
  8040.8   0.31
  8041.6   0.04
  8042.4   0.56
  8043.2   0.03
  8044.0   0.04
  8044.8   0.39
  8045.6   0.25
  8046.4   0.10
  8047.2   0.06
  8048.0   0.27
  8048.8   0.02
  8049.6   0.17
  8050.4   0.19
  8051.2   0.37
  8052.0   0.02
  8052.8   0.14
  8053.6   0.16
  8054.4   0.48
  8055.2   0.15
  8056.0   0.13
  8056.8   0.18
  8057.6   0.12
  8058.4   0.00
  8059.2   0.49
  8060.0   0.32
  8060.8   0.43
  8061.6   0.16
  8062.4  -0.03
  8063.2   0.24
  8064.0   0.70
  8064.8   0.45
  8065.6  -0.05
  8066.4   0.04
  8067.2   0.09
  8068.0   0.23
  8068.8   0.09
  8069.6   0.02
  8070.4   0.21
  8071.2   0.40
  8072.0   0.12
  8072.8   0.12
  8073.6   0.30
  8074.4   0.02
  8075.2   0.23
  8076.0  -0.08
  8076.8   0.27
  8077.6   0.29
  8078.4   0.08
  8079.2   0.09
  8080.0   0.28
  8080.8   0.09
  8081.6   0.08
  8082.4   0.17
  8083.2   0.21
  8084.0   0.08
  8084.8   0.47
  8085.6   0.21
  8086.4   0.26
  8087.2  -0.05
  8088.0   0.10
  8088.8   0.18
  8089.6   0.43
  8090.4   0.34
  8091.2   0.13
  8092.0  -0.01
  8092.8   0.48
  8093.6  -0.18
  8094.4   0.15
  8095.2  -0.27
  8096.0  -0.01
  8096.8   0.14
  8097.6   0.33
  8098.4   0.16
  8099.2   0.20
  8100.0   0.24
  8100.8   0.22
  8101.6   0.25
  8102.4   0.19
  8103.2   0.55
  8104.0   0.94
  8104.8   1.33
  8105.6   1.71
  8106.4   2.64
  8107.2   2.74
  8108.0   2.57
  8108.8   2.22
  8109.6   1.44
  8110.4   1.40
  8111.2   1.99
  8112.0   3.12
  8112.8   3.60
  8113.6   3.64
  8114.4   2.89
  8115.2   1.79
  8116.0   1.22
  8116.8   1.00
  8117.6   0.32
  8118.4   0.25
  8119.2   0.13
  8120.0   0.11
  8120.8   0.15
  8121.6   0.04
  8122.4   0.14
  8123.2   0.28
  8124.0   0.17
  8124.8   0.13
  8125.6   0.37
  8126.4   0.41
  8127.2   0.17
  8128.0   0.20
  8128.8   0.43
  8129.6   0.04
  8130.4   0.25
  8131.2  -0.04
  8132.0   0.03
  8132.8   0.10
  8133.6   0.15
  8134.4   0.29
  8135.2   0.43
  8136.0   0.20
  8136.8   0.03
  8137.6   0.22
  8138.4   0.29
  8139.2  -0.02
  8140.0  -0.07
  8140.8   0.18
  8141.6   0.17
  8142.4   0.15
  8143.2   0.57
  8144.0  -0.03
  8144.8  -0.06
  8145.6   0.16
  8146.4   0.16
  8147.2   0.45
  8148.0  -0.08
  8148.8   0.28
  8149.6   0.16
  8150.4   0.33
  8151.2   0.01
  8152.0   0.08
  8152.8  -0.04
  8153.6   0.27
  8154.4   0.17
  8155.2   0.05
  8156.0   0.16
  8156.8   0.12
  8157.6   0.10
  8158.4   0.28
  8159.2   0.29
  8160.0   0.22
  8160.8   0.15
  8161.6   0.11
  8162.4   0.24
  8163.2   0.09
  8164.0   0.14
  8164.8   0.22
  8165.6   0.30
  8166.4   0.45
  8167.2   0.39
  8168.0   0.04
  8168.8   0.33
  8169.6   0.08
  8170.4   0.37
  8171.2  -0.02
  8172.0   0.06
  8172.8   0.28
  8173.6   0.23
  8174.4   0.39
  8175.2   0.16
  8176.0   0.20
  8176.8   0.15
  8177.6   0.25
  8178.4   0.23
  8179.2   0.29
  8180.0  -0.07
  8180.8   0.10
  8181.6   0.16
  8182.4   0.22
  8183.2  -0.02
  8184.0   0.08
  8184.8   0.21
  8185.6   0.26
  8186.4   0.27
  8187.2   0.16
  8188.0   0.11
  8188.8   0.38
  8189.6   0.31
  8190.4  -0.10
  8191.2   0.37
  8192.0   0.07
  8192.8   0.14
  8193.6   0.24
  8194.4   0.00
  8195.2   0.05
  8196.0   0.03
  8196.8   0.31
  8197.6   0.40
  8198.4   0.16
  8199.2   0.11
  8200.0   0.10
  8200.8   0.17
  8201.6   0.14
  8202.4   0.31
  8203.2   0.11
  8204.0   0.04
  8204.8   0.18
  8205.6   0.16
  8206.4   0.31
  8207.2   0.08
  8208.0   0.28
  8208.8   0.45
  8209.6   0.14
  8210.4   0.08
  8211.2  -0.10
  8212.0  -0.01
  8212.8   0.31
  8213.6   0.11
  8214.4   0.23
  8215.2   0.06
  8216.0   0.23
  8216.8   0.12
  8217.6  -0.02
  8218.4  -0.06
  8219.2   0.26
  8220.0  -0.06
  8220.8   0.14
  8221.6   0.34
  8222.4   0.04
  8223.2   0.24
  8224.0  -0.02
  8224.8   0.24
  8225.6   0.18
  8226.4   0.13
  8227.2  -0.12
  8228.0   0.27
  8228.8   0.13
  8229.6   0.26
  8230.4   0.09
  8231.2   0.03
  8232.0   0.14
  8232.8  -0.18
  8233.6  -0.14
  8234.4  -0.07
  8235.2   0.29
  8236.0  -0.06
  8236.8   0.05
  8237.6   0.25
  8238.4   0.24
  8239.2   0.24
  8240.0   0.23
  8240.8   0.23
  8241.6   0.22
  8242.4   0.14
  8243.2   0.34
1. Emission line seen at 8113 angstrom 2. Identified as [O II]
